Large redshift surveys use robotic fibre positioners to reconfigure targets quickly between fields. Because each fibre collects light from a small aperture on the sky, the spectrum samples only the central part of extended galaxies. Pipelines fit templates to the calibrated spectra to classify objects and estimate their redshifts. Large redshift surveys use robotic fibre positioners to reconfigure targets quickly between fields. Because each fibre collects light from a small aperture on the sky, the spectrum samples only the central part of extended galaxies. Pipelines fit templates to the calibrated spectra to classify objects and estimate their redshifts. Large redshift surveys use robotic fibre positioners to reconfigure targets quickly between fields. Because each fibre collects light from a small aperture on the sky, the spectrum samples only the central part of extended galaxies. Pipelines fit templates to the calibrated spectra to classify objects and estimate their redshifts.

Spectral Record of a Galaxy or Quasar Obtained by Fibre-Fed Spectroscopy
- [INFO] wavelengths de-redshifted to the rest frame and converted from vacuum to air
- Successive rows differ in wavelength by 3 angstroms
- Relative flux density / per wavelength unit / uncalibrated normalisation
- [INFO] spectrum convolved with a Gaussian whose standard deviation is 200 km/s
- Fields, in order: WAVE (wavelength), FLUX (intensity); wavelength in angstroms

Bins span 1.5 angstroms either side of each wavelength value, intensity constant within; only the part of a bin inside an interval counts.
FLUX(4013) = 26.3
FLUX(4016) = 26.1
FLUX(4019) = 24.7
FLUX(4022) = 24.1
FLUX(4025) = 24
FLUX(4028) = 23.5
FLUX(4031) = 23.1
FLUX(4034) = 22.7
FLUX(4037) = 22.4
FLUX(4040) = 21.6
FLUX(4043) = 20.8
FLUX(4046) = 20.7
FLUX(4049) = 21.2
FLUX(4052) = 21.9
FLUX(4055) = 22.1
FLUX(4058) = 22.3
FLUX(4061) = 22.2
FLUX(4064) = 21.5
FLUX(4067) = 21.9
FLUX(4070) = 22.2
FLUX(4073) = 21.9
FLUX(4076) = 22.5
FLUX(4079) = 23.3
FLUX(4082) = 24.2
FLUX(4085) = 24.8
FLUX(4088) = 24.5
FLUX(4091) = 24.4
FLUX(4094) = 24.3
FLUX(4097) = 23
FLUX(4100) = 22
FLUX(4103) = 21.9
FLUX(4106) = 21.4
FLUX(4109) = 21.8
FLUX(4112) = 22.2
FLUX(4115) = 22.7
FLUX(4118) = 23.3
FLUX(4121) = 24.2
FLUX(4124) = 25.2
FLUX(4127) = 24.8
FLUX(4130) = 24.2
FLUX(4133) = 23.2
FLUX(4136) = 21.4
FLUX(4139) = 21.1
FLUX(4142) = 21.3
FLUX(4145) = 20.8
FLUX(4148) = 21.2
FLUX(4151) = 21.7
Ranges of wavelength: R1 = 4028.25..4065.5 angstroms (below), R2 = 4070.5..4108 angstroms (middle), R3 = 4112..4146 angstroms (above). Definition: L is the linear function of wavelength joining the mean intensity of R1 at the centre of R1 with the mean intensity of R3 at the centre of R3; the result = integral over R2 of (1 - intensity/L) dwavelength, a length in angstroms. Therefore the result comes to -1.17 angstroms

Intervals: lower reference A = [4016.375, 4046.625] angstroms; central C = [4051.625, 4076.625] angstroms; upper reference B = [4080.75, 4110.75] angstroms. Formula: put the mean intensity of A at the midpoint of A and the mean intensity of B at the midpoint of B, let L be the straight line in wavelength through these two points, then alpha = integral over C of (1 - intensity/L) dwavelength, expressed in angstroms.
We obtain 1.1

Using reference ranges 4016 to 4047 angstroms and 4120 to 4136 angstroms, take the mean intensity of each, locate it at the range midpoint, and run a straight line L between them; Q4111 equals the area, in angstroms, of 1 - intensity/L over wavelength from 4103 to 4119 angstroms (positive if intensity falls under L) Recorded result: 1.10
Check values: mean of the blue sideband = 23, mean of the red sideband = 24.1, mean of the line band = 22.2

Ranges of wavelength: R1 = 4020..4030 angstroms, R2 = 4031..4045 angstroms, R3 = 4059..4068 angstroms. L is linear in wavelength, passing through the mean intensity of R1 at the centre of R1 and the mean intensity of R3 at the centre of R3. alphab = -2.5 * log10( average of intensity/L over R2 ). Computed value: 0.06 mag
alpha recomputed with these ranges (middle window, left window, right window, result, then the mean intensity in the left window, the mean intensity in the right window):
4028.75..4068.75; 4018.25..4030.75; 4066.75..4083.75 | 2.51 angstroms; 23.9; 22.8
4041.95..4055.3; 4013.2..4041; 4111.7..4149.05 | 1.28 angstroms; 23.7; 22.8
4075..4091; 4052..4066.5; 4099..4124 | -1.20 angstroms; 22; 22.6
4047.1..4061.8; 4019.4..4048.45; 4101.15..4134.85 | 0.53 angstroms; 22.6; 23.1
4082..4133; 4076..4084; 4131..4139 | -1.24 angstroms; 23.6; 22.2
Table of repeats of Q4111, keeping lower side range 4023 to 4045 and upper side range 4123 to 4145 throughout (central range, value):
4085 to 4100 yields -0.8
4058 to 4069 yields 0.3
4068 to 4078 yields 0.2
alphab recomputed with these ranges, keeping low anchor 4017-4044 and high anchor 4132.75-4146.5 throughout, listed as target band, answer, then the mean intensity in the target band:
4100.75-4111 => 0.01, 21.7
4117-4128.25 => -0.13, 24.4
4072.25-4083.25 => -0.03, 23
